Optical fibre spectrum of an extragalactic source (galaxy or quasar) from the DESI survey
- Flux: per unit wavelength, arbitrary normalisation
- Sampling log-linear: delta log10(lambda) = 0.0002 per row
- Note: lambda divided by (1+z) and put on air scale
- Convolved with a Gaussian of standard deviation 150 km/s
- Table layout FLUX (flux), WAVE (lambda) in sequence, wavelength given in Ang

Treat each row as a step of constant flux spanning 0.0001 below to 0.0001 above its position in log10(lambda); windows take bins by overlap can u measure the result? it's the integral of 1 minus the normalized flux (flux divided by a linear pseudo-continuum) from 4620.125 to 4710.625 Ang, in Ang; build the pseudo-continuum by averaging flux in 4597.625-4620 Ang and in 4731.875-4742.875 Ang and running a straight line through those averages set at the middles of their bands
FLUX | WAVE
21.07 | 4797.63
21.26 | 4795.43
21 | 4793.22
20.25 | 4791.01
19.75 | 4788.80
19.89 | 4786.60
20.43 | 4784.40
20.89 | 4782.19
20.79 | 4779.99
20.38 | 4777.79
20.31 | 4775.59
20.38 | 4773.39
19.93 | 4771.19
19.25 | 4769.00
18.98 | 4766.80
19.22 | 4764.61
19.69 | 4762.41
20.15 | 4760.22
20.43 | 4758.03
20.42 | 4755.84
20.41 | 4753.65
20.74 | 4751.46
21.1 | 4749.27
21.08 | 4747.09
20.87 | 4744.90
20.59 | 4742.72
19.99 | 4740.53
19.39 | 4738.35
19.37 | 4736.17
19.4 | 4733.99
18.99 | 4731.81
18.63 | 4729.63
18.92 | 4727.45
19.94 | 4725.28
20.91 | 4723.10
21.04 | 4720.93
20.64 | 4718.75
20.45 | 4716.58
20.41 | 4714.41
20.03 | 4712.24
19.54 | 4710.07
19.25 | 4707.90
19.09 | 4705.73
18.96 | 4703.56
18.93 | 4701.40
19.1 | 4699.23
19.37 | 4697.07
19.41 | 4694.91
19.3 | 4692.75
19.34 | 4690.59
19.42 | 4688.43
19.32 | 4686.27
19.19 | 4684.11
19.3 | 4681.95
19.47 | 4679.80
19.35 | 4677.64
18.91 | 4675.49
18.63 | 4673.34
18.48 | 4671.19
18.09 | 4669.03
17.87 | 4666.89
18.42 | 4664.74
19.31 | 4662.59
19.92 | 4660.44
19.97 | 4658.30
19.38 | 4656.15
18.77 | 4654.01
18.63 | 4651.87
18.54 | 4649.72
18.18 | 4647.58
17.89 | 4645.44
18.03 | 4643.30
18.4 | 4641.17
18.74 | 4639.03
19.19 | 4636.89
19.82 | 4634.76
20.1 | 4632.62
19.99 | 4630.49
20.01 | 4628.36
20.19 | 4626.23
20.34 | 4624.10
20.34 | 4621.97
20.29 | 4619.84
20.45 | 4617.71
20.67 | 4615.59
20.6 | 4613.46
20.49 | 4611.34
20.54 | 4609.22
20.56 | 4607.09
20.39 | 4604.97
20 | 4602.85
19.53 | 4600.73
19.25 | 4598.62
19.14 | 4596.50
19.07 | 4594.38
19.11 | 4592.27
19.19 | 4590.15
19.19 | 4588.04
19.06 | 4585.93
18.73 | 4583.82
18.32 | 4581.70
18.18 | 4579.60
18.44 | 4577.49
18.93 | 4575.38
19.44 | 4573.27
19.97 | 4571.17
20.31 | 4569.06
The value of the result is 3.7 Ang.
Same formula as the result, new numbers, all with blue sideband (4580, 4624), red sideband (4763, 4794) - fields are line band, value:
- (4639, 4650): 0.88 Ang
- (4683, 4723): 0.61 Ang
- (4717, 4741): 0.27 Ang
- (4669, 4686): 0.76 Ang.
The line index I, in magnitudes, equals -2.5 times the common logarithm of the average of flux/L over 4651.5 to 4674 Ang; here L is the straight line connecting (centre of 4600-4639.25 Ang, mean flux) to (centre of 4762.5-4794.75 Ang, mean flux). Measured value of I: 0.07 mag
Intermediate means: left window 20.1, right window 20.1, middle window 18.9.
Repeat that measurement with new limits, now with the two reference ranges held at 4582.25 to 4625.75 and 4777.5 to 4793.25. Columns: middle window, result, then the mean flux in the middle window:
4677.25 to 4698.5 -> 0.04 mag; 19.3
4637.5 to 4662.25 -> 0.07 mag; 18.8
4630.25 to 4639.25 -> 0.02 mag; 19.6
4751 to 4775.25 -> 0.02 mag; 20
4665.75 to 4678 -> 0.09 mag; 18.5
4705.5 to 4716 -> 0.02 mag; 19.7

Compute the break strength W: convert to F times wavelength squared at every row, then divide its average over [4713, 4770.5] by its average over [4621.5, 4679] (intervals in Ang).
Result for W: 1.09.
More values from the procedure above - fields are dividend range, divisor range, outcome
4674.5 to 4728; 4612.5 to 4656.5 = 1.04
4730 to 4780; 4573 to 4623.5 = 1.09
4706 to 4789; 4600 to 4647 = 1.07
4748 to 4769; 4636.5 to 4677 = 1.12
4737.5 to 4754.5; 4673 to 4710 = 1.09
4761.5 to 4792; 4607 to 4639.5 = 1.06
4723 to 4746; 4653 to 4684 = 1.07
